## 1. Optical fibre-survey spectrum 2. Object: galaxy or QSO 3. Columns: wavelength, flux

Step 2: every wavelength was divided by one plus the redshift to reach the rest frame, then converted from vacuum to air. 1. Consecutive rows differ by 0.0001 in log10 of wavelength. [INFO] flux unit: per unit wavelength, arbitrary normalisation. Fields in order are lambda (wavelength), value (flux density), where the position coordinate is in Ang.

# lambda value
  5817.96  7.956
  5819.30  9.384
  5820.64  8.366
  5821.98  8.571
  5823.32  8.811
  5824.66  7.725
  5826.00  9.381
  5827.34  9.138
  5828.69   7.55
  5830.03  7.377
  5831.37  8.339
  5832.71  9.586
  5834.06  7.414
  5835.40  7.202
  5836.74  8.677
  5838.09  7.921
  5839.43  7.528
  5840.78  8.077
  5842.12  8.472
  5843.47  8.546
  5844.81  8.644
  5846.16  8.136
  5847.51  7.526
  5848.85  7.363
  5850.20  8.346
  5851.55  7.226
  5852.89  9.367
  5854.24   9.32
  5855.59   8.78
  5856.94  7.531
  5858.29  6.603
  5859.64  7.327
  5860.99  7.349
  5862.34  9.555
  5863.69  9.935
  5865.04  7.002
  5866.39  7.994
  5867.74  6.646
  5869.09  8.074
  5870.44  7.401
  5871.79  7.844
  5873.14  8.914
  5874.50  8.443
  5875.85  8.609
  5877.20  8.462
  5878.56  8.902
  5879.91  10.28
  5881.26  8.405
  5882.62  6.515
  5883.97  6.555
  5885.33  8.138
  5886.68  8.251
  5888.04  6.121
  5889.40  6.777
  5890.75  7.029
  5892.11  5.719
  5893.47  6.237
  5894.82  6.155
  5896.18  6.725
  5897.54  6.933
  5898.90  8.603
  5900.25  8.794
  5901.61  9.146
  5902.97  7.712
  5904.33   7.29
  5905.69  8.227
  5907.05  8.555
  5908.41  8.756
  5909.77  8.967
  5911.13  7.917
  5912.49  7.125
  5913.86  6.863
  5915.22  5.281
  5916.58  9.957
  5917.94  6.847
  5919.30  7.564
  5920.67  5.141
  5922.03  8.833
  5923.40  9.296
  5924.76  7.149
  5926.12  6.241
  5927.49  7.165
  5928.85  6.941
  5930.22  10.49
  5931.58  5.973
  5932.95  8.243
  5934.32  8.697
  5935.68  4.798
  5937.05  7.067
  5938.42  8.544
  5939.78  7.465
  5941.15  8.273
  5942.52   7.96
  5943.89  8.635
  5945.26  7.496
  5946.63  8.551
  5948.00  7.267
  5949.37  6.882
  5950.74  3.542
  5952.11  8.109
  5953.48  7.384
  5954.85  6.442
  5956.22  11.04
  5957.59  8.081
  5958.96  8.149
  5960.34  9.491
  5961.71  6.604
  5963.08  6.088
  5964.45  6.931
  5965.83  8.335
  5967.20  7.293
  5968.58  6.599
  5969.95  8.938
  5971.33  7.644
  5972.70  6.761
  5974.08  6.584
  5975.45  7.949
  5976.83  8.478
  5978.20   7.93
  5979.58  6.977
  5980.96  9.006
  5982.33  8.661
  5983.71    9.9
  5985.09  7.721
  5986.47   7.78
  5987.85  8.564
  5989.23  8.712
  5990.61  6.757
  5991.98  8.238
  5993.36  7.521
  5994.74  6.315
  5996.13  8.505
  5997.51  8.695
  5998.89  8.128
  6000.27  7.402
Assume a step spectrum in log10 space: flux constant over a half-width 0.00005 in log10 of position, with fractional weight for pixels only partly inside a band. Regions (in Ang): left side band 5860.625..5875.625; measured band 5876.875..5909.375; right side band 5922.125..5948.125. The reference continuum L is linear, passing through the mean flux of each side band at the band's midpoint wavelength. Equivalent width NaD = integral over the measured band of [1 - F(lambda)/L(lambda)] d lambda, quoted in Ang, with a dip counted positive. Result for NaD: 1.2 Ang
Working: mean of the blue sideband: 8.14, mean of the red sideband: 7.73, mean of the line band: 7.68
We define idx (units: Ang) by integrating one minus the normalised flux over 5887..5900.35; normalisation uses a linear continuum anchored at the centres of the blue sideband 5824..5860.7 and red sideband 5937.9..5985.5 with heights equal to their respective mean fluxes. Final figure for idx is 1.8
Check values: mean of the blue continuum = 8.11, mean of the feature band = 6.86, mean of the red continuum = 7.76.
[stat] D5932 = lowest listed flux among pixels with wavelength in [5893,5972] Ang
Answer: 3.542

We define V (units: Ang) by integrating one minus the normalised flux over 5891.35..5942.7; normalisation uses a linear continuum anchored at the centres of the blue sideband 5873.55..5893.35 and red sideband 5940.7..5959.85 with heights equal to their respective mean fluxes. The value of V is 0.9 Ang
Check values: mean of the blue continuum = 7.7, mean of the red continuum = 7.71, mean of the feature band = 7.57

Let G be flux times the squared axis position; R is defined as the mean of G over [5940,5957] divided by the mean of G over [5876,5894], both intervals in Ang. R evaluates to 1.0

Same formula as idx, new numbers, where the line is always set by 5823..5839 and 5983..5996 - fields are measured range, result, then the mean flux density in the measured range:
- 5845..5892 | 1.3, 7.94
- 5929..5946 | 0.6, 7.78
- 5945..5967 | 1.4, 7.52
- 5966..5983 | 0.5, 7.76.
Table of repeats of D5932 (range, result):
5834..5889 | 6.121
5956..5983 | 6.088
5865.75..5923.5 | 5.141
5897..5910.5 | 6.933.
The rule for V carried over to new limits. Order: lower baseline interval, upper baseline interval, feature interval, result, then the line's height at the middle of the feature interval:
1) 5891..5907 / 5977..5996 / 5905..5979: 1.07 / 7.74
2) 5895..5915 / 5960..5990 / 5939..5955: 0.97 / 7.85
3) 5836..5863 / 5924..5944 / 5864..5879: -0.18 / 7.97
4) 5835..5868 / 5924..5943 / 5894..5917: -0.28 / 7.7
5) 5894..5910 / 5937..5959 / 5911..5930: 1.17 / 7.85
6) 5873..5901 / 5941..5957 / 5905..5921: -0.07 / 7.62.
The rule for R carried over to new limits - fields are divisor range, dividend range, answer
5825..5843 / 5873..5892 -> 0.97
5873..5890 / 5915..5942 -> 0.96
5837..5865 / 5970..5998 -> 1.02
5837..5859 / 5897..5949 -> 0.98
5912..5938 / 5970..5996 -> 1.09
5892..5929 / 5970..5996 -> 1.07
